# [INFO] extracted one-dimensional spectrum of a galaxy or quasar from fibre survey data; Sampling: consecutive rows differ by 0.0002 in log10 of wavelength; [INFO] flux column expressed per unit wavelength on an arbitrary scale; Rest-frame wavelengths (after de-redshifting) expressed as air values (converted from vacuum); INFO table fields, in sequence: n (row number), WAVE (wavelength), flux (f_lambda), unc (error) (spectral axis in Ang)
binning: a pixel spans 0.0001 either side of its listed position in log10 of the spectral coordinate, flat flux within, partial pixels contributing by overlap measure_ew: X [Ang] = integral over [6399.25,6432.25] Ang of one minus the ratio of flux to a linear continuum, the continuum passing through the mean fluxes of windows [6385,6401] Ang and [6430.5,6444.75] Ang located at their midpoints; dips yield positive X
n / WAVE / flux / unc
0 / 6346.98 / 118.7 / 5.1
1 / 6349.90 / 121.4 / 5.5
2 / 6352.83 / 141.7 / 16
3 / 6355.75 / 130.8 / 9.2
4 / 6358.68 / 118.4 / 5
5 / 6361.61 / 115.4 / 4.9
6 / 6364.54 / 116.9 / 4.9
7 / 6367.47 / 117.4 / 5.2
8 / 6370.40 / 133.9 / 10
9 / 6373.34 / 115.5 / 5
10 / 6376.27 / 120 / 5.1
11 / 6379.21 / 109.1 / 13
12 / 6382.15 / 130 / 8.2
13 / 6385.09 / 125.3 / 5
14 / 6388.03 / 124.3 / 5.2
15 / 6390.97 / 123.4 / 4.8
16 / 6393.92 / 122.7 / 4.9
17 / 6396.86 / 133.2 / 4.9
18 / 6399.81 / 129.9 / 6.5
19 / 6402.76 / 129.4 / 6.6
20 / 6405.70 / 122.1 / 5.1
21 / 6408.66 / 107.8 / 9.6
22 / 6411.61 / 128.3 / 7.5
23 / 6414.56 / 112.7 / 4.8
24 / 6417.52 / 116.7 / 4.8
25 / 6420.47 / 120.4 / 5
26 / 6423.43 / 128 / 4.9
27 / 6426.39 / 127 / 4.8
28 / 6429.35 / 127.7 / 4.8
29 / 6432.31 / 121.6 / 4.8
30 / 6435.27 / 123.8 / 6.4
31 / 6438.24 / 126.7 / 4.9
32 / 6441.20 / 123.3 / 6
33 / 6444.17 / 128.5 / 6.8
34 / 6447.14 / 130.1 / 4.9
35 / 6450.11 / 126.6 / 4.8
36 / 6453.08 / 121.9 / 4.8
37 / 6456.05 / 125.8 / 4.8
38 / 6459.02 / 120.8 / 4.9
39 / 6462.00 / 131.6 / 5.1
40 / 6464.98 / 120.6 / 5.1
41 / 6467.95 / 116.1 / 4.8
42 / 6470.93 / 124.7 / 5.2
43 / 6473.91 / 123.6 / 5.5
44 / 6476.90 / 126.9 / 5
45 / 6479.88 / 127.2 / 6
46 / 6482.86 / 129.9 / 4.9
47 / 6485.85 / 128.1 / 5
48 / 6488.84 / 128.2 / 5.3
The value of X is 0.8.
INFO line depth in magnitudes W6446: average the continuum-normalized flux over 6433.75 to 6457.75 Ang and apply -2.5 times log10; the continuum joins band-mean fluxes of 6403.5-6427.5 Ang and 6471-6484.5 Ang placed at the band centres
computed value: -0.02 mag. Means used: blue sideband 121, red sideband 127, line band 126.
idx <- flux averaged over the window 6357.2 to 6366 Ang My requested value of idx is 117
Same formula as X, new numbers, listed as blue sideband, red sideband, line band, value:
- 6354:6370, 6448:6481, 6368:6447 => -0.65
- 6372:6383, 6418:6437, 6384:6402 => -0.99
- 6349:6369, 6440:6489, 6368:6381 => 0.40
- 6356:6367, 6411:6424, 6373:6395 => -0.44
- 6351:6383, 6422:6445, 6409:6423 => 0.64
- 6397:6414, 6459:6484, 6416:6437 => 0.07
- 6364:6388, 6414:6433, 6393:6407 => -0.66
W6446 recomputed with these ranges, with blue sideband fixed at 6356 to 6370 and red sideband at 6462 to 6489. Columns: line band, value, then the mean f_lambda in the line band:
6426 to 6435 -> -0.019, 125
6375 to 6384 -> 0.004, 120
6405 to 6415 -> 0.037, 118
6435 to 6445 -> -0.019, 126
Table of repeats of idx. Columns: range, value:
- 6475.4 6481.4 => 127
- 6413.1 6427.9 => 121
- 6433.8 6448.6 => 126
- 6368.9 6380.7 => 120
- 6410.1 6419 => 119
